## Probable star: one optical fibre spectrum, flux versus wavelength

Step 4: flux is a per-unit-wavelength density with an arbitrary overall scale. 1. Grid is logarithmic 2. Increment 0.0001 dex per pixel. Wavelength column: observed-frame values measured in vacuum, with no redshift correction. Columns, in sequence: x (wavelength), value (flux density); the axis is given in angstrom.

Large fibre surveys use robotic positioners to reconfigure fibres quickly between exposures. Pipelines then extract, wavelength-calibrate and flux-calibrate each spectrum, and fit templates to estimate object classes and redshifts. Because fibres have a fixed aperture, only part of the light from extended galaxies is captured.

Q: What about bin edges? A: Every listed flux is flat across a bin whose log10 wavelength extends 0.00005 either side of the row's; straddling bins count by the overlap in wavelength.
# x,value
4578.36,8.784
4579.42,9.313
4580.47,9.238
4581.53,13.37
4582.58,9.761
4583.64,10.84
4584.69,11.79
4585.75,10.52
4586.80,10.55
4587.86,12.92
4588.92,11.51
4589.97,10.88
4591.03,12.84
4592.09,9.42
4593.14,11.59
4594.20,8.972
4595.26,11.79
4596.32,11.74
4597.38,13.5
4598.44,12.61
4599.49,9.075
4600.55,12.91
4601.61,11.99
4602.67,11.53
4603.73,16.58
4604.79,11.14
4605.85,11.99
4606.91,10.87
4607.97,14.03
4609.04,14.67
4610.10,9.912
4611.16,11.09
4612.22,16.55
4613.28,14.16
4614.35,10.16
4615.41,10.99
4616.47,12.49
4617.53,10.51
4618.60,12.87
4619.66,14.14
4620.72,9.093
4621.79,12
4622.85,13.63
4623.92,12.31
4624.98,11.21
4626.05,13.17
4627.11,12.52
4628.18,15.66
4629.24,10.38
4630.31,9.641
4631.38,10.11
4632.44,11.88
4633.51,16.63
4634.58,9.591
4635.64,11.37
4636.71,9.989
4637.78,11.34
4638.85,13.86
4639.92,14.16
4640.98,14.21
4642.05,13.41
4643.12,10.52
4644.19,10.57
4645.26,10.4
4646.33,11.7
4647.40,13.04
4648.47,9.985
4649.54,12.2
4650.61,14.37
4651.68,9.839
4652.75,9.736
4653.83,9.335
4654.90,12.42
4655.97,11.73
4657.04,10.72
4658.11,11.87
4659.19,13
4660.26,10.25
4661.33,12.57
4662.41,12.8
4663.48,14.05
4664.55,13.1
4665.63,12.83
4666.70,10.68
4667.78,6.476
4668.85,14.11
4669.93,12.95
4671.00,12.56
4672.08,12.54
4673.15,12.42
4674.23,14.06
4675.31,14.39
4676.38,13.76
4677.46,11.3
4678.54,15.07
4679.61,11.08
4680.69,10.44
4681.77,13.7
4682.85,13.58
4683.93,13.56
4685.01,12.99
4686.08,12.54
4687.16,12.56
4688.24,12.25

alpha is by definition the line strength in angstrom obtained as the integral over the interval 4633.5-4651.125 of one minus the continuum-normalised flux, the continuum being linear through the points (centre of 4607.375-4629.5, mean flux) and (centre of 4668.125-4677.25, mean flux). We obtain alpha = 0.97 angstrom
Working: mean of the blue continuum 12.5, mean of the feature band 12.1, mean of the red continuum 13.1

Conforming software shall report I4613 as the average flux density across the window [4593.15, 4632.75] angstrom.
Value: 12.1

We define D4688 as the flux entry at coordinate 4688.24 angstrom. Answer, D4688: 12.25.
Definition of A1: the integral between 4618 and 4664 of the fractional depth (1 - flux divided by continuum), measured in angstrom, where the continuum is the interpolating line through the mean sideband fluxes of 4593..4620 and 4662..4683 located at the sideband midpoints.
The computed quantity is 1.7 angstrom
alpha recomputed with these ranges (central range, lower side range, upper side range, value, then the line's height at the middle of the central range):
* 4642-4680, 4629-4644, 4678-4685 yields 1.48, 12.5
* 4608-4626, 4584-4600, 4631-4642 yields -0.59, 11.9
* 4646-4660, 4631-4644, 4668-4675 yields 1.13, 12.5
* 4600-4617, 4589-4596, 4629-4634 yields -1.90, 11.3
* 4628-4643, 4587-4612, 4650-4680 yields -0.15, 12.1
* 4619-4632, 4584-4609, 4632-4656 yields -0.18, 11.8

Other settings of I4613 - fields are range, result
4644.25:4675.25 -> 11.9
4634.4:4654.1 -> 11.6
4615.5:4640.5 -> 12.1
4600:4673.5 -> 12.1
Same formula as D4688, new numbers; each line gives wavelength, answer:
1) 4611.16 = 11.09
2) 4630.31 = 9.641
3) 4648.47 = 9.985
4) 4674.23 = 14.06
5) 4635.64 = 11.37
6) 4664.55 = 13.1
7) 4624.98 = 11.21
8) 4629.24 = 10.38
